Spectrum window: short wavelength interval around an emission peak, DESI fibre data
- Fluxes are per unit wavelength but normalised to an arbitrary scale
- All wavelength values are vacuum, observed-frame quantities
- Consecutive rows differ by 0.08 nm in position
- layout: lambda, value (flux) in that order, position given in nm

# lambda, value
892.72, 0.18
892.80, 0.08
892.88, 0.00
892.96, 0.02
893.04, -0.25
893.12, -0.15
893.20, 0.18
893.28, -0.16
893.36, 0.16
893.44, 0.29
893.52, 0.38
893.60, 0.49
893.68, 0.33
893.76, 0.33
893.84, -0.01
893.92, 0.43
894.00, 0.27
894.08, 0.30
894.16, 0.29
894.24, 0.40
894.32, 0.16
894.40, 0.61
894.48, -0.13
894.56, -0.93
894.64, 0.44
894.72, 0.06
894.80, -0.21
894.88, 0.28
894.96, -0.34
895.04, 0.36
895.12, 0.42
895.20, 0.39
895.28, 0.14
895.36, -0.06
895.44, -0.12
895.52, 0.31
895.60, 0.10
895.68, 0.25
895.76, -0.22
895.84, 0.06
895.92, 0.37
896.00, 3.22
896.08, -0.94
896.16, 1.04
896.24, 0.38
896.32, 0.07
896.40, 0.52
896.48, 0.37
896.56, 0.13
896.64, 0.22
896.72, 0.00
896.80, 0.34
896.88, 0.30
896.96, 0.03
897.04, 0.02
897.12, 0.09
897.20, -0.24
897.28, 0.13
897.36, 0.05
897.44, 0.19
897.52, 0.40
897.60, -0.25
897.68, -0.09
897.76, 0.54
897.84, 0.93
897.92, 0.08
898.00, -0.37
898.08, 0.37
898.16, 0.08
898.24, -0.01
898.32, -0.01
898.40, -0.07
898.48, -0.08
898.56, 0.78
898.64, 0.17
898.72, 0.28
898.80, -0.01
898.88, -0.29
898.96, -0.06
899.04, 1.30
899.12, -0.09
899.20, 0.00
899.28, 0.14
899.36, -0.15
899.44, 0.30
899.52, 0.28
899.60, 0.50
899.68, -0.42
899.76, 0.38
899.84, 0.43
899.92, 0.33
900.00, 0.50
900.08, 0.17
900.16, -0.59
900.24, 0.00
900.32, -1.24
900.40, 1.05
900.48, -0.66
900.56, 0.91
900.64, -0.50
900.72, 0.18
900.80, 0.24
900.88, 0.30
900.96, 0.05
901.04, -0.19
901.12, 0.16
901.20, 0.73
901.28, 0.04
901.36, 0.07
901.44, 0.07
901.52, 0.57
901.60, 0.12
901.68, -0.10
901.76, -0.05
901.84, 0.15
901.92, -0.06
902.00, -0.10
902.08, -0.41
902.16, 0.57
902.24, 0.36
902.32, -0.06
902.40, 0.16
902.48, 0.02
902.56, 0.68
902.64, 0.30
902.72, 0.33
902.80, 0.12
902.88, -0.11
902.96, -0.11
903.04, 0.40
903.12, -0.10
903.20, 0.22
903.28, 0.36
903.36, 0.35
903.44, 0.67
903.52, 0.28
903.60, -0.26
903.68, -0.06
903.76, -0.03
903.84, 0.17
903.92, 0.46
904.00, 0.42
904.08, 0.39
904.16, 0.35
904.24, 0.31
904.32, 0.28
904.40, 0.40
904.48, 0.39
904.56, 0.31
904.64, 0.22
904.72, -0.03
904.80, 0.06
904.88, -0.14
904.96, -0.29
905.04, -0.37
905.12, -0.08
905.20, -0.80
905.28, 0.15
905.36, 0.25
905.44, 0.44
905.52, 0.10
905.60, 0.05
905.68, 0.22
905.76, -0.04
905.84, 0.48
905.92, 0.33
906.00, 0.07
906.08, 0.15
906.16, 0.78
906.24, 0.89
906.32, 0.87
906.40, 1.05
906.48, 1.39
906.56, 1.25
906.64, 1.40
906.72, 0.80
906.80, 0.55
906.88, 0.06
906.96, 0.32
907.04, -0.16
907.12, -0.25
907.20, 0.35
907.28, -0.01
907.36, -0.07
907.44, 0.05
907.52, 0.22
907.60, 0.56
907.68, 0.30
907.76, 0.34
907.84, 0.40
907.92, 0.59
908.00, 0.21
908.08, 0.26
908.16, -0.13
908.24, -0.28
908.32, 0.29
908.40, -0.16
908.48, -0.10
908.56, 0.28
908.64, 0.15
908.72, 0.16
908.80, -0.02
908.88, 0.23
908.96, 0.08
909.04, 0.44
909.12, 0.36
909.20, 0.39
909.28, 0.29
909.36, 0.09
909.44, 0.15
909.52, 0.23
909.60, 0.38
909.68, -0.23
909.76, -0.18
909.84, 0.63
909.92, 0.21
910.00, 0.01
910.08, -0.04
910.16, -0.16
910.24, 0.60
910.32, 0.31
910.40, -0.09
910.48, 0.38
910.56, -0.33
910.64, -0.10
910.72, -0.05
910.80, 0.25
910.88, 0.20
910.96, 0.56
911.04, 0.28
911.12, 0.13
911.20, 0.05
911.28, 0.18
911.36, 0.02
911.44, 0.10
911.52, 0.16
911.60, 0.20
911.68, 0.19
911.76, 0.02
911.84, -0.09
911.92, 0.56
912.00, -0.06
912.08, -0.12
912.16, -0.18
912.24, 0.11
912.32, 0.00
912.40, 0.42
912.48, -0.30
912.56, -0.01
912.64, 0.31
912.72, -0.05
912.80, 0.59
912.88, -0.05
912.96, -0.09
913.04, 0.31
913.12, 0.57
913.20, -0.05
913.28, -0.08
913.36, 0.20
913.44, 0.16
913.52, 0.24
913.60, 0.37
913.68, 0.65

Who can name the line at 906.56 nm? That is Hbeta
